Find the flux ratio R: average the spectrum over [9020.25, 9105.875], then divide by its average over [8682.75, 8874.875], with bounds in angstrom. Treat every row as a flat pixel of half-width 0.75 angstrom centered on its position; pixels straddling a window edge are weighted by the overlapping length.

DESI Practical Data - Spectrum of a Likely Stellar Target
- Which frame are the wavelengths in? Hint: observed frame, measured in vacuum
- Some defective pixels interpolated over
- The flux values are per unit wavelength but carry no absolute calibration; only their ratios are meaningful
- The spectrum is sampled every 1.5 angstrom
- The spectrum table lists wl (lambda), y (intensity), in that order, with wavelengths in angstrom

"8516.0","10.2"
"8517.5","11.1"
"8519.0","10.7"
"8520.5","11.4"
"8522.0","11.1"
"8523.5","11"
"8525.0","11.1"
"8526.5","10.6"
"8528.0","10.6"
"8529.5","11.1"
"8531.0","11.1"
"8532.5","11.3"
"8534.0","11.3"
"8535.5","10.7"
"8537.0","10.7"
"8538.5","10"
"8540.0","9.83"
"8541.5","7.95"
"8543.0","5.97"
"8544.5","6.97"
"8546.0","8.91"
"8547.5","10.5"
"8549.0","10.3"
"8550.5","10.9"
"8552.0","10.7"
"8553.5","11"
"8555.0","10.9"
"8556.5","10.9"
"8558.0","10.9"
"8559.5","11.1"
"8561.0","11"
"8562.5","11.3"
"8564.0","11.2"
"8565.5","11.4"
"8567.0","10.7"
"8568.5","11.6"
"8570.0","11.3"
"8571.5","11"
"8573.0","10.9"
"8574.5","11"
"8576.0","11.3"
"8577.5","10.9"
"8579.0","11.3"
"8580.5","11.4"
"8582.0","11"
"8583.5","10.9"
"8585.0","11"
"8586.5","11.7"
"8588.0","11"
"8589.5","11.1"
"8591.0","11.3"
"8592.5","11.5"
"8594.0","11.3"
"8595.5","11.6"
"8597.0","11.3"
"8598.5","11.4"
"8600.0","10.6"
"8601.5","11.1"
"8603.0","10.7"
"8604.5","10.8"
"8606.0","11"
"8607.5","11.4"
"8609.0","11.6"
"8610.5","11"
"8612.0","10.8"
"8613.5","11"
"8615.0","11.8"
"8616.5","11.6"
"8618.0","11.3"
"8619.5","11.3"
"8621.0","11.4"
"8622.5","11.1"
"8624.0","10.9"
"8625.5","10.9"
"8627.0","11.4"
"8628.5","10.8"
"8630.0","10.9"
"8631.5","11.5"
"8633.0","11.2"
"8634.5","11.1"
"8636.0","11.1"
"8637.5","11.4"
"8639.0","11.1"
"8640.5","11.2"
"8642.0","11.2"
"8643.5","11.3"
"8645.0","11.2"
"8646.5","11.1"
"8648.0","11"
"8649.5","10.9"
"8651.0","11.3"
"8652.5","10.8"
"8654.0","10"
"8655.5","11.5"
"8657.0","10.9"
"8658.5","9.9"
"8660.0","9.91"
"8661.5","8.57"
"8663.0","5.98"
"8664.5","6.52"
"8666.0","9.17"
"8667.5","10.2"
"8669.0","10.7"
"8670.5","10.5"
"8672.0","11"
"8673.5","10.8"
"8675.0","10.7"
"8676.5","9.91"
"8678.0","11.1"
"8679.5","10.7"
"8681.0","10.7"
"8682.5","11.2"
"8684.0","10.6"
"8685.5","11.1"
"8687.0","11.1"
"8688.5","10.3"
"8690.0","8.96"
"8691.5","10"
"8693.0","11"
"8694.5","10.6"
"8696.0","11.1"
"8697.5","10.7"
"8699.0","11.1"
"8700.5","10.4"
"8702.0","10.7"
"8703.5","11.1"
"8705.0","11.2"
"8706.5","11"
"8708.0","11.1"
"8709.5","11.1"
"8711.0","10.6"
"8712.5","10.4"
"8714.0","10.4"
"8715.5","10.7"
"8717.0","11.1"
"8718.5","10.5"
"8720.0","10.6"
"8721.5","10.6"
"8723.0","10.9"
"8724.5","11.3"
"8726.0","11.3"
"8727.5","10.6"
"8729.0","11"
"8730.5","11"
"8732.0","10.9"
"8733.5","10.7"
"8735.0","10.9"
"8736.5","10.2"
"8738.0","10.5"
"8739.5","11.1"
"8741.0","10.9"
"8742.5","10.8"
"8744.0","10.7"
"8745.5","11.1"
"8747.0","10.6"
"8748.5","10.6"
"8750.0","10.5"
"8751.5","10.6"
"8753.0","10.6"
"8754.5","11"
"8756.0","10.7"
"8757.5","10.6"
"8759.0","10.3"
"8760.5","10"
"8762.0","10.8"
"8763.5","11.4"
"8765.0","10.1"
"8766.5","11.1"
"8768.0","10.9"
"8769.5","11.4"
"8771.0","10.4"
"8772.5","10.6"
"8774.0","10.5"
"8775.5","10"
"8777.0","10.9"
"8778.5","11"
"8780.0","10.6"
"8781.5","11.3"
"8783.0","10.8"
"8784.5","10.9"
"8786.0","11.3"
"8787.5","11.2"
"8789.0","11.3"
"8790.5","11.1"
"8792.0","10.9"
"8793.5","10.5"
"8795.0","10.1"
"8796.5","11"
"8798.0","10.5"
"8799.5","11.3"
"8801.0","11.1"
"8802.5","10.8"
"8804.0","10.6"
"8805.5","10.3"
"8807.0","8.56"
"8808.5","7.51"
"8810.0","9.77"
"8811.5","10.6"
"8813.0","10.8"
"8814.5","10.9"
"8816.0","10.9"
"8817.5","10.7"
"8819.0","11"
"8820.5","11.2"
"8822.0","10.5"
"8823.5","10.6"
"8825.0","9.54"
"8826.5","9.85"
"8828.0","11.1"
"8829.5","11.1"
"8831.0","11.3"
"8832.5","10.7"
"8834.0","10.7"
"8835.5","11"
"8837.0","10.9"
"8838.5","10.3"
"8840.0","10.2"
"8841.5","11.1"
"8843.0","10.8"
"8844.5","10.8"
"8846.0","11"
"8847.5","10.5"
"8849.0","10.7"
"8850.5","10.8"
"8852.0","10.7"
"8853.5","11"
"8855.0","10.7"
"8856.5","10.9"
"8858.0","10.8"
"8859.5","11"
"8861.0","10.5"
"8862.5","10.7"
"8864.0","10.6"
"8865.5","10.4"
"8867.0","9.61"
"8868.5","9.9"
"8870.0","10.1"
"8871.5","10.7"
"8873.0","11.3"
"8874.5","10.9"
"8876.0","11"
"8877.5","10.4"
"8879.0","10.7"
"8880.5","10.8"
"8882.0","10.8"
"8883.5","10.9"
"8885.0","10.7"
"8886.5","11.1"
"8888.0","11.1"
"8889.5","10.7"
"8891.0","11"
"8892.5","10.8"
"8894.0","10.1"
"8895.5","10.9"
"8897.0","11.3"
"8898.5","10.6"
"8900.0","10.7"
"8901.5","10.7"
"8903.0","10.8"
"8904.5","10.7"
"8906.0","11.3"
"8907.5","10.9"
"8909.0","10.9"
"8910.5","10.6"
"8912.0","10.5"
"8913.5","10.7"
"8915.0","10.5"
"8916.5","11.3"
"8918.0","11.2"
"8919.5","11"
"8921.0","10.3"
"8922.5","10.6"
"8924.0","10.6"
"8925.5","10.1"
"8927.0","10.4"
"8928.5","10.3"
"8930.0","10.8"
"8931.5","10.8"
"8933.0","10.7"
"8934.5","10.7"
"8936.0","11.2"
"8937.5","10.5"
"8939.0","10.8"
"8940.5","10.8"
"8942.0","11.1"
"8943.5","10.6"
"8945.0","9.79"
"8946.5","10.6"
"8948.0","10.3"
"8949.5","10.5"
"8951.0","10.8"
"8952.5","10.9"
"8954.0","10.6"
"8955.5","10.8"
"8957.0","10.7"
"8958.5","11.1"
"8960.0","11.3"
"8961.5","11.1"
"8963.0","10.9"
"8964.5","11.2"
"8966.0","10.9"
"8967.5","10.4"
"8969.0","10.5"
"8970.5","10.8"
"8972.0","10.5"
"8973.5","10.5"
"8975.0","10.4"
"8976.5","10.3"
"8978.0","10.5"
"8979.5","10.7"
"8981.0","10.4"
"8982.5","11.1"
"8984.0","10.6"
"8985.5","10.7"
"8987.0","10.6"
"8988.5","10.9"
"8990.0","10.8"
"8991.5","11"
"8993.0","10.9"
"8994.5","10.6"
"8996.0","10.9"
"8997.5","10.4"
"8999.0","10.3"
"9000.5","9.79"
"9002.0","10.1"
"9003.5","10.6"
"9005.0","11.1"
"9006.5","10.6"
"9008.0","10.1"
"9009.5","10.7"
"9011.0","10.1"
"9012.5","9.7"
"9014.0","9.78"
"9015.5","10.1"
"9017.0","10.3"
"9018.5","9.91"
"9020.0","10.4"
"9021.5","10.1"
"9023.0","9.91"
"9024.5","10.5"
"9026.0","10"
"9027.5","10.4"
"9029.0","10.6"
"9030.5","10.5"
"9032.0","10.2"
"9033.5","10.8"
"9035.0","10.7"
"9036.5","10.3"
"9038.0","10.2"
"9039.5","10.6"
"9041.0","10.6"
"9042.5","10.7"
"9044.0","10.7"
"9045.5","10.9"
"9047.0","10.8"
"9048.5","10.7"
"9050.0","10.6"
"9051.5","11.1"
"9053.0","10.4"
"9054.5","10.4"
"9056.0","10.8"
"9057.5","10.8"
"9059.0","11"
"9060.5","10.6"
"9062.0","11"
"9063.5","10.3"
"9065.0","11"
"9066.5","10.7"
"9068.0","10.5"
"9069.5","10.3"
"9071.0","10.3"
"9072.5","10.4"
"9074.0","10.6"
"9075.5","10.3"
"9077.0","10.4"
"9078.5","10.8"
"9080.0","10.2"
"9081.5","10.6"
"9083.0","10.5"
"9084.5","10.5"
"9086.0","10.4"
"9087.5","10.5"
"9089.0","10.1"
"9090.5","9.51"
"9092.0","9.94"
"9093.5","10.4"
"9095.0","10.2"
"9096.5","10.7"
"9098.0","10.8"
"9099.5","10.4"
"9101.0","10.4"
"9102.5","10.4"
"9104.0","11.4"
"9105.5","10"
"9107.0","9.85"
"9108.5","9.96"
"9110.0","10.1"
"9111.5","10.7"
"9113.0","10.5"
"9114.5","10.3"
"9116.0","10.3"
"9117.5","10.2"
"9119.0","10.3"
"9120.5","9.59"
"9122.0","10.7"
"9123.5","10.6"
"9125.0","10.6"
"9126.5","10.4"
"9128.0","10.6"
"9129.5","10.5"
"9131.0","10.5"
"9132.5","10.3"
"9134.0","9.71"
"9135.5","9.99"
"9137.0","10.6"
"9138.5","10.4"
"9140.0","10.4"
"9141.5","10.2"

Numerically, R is 1.0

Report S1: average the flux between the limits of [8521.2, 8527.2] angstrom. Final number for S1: 11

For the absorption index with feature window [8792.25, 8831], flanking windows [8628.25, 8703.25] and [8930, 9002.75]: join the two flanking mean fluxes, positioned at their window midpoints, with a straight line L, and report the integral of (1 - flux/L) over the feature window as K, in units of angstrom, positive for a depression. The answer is 0.54 angstrom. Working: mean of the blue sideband 10.5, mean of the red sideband 10.7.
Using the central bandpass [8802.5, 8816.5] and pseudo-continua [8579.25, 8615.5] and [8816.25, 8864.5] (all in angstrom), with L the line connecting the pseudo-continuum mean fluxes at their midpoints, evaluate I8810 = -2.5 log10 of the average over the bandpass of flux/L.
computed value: 0.08 mag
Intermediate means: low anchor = 11.2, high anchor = 10.7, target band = 10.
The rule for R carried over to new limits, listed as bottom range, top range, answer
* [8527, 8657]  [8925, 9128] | 0.97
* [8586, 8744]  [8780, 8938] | 0.99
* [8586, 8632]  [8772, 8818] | 0.95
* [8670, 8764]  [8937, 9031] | 0.98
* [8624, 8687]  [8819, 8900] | 1.01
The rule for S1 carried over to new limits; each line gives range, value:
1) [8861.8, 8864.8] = 10.6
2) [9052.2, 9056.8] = 10.5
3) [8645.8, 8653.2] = 11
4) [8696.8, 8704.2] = 10.8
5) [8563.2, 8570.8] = 11.2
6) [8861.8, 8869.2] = 10.2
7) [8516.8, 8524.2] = 11.1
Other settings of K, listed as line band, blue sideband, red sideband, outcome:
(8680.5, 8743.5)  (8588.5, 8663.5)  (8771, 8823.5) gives 0.1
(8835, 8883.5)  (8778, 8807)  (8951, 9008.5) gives 0.4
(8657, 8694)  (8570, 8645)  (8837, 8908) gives 3.4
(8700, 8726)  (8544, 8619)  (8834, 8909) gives 0.1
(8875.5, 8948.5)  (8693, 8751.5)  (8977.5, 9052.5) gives -0.9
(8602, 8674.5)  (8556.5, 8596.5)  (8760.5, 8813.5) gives 1.9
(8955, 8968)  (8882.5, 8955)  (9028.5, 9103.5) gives -0.3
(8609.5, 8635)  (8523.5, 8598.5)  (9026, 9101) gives -1.1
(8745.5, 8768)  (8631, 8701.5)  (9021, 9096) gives -0.3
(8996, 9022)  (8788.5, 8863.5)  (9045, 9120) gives 0.6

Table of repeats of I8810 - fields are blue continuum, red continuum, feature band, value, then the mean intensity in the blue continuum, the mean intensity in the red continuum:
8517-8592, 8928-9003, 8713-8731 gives -0.01 mag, 10.7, 10.7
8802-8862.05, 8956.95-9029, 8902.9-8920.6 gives -0.03 mag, 10.6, 10.5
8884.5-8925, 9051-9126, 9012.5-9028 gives 0.05 mag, 10.8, 10.4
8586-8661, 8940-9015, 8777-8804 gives -0.01 mag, 11.1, 10.6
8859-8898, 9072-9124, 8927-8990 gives -0.01 mag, 10.7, 10.4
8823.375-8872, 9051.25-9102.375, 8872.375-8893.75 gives -0.03 mag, 10.6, 10.5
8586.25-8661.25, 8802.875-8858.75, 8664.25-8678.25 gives 0.08 mag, 11.1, 10.6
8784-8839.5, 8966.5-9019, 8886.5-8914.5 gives -0.03 mag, 10.6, 10.5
